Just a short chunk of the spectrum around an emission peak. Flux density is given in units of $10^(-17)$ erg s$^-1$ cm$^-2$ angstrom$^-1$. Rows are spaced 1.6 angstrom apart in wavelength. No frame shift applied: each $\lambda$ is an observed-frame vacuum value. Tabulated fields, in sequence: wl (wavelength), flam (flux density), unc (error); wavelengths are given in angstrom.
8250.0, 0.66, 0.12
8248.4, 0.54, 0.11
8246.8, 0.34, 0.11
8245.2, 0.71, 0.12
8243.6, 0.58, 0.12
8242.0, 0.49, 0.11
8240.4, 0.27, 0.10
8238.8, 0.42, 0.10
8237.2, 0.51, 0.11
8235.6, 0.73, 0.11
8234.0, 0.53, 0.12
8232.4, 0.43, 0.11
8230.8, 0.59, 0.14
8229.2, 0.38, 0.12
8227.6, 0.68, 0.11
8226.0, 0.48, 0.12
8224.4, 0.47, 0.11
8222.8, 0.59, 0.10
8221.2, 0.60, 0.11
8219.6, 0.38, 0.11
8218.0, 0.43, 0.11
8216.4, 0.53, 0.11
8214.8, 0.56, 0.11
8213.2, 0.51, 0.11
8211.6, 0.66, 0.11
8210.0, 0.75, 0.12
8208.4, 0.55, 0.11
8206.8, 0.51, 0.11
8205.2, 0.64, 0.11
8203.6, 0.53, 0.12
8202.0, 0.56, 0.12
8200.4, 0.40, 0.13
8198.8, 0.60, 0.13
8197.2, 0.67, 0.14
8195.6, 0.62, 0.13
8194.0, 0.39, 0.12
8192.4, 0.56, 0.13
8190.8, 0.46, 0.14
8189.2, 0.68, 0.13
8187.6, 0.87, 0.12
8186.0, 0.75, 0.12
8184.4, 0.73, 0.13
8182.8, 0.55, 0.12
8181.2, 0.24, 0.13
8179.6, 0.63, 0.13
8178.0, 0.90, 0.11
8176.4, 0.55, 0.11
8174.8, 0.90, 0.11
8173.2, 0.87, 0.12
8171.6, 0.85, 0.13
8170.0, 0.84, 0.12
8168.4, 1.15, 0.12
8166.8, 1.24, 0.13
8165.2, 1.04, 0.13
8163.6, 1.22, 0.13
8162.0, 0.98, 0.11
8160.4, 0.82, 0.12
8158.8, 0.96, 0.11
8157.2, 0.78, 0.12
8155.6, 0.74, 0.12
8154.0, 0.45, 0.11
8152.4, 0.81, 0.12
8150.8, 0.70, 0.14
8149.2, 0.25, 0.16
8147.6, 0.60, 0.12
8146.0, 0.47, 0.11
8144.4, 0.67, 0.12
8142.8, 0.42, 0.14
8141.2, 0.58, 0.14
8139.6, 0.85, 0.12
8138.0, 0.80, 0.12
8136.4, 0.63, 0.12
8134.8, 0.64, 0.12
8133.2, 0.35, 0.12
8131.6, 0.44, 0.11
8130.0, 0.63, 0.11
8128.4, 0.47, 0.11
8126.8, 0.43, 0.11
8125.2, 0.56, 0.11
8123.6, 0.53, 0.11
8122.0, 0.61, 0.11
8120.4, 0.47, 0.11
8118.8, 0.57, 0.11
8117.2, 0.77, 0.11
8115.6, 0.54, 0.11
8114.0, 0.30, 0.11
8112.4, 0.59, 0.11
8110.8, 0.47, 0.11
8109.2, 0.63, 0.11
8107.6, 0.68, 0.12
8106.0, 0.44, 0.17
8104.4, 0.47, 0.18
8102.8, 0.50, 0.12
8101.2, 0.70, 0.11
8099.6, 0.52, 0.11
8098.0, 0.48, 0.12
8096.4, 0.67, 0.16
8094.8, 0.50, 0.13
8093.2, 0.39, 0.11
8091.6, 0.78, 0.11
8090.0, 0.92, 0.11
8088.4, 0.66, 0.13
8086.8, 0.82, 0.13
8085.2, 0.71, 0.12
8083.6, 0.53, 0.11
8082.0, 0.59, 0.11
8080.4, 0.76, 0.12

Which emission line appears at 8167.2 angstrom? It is [O III]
